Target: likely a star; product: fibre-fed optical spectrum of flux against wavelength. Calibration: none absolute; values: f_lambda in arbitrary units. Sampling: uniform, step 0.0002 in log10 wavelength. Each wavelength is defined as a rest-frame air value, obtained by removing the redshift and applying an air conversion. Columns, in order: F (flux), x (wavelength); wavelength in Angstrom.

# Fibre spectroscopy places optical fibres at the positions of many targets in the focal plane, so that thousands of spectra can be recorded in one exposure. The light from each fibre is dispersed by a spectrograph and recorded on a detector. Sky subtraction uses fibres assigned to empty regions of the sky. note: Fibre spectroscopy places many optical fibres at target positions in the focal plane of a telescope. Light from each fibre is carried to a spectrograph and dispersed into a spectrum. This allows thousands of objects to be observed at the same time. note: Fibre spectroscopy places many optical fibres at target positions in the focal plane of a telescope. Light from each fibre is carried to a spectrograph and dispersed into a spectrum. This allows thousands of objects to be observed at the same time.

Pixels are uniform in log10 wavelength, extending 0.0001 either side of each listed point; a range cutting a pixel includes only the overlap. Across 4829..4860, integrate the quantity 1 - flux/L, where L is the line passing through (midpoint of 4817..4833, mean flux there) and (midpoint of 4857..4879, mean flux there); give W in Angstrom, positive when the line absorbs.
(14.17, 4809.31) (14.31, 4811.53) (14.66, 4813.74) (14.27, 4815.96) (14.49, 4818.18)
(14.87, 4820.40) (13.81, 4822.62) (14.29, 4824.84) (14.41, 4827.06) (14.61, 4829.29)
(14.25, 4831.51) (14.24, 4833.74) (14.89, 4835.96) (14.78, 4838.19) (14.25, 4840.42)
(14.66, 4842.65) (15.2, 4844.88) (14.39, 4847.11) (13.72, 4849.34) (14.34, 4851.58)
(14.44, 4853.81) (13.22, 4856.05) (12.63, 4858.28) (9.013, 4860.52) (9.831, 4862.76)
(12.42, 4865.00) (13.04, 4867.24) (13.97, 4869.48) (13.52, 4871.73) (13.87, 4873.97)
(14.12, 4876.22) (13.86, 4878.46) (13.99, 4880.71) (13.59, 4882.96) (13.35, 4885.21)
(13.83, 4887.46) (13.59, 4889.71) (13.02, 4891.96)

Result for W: -1.3 Angstrom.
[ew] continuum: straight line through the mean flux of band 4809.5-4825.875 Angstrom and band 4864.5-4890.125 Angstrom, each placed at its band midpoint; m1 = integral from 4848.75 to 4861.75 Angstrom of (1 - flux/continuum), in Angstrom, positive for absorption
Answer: 1.00 Angstrom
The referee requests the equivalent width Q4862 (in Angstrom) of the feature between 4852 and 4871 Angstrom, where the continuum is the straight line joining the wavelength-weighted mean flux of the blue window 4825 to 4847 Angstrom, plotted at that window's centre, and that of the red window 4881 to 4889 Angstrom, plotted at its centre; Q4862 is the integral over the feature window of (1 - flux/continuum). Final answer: 2.2 Angstrom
